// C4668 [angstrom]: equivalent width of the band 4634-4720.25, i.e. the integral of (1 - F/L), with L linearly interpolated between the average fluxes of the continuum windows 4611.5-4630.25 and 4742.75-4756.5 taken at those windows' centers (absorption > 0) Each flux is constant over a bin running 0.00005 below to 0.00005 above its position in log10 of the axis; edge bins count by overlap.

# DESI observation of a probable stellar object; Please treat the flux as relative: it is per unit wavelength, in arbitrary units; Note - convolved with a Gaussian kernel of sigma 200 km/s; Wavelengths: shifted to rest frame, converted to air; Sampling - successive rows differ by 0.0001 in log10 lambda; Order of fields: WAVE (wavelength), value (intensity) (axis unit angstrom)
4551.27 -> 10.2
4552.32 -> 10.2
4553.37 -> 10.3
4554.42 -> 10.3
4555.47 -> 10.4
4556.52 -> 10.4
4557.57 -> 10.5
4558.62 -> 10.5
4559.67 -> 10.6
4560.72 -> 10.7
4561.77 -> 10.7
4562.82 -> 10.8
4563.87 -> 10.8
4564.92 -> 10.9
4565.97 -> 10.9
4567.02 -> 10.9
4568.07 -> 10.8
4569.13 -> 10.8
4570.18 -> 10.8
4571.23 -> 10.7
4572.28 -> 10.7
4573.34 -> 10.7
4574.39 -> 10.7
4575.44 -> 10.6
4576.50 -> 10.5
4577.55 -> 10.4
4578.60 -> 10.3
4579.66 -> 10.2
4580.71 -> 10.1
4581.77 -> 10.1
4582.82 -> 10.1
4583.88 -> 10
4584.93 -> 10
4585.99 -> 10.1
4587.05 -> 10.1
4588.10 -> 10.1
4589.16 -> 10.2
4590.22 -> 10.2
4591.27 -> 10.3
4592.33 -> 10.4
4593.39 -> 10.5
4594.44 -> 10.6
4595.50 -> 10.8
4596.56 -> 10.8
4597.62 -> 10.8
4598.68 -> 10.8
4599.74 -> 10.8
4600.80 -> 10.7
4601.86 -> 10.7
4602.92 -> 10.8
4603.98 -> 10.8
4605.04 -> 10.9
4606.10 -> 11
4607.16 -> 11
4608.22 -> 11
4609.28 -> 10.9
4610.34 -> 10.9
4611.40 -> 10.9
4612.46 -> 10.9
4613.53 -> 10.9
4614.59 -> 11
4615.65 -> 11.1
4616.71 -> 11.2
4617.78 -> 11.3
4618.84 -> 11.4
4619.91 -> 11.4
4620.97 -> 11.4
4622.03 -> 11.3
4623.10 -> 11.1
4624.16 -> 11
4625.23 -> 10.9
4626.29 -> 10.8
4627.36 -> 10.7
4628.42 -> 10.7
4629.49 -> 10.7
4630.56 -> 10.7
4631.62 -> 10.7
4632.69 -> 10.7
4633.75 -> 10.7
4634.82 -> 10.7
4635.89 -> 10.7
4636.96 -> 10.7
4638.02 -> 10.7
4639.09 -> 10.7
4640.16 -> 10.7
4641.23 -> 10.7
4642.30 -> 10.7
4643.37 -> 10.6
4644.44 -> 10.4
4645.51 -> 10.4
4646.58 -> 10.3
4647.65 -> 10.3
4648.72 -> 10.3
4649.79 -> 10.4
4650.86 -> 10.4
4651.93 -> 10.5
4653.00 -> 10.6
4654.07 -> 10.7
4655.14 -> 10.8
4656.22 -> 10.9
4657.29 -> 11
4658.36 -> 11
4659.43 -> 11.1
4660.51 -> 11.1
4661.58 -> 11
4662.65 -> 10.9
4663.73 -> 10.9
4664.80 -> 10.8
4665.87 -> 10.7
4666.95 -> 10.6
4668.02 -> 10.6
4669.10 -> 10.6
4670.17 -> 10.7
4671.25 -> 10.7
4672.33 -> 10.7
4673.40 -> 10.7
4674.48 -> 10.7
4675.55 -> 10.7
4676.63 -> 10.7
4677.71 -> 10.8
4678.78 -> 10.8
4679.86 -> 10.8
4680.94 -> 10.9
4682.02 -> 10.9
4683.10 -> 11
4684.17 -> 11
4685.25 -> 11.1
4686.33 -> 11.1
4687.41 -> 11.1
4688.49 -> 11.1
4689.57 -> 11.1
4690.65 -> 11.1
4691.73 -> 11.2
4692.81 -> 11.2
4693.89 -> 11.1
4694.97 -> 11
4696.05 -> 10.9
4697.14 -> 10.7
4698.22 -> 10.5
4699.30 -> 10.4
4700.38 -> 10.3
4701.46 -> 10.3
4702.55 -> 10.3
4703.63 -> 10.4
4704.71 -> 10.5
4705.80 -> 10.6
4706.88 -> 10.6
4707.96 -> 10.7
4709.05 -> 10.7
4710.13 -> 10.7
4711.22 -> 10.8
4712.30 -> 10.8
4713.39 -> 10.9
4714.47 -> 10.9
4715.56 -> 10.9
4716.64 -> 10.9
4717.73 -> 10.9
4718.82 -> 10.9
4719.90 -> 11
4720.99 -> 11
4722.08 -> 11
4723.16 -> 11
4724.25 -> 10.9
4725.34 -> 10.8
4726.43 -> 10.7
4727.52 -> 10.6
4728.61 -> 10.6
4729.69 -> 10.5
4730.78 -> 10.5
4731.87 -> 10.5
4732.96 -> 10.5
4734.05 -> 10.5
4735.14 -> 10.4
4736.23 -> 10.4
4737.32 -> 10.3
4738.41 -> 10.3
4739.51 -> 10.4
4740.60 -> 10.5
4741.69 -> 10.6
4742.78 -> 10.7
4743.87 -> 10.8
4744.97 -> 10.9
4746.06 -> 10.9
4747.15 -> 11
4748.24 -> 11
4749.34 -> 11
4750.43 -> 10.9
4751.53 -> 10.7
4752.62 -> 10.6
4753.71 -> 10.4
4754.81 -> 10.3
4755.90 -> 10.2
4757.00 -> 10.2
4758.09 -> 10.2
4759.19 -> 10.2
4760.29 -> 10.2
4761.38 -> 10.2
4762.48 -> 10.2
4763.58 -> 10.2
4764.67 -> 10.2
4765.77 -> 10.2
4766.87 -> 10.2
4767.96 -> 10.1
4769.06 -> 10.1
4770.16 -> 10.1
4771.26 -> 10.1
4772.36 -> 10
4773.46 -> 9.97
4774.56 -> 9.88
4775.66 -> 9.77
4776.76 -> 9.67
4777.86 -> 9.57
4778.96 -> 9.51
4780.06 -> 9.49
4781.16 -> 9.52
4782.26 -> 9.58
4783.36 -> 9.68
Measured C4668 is 1.14 angstrom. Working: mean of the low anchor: 11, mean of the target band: 10.8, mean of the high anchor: 10.7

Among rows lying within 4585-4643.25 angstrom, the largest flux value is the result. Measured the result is 11.4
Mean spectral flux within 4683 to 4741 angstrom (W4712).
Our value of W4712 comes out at 10.7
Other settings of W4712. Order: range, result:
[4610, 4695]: 10.8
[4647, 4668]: 10.7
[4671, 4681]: 10.7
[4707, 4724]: 10.9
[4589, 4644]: 10.8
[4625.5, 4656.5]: 10.6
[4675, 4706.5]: 10.8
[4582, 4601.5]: 10.4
